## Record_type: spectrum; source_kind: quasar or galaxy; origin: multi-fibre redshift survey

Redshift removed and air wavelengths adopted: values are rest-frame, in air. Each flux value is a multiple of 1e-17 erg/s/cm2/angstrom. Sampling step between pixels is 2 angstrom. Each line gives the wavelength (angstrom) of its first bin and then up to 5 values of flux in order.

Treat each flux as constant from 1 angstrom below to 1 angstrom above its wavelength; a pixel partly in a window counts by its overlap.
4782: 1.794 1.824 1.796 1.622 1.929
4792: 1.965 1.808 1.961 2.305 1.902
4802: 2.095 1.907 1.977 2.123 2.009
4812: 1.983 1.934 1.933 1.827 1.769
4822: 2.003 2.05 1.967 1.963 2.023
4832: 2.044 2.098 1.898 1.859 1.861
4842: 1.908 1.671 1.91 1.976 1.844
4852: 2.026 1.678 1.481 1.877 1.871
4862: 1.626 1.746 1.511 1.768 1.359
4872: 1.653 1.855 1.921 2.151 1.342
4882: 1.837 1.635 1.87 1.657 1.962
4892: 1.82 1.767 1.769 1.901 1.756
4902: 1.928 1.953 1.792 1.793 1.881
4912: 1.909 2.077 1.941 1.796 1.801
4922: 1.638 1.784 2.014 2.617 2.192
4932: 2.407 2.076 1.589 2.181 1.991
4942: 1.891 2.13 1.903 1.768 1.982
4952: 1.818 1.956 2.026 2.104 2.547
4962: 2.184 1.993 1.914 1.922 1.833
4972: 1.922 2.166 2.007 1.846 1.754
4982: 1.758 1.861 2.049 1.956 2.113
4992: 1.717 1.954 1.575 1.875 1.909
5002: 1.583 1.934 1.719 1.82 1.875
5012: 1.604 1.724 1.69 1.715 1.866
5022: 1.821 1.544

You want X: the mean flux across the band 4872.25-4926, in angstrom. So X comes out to 1.83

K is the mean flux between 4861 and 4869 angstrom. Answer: 1.66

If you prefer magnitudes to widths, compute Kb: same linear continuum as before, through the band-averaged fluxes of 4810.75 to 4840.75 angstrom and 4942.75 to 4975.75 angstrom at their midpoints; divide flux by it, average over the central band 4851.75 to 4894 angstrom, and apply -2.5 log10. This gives 0.13 mag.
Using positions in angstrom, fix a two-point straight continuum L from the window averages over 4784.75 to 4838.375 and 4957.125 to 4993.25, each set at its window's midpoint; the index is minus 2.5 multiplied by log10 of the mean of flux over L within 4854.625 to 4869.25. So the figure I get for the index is 0.16 mag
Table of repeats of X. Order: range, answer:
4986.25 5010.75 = 1.84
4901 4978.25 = 1.98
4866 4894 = 1.75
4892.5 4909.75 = 1.83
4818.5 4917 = 1.84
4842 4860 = 1.82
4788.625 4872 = 1.88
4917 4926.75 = 1.8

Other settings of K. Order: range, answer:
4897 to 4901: 1.83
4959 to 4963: 2.37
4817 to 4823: 1.87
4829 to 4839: 1.98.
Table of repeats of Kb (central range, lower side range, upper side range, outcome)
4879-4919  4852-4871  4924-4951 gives 0.024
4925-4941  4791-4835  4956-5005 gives -0.097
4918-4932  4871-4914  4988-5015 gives -0.115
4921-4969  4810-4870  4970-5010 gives -0.089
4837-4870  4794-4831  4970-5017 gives 0.102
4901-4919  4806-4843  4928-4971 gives 0.063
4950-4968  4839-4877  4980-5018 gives -0.144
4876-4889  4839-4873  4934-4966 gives 0.036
